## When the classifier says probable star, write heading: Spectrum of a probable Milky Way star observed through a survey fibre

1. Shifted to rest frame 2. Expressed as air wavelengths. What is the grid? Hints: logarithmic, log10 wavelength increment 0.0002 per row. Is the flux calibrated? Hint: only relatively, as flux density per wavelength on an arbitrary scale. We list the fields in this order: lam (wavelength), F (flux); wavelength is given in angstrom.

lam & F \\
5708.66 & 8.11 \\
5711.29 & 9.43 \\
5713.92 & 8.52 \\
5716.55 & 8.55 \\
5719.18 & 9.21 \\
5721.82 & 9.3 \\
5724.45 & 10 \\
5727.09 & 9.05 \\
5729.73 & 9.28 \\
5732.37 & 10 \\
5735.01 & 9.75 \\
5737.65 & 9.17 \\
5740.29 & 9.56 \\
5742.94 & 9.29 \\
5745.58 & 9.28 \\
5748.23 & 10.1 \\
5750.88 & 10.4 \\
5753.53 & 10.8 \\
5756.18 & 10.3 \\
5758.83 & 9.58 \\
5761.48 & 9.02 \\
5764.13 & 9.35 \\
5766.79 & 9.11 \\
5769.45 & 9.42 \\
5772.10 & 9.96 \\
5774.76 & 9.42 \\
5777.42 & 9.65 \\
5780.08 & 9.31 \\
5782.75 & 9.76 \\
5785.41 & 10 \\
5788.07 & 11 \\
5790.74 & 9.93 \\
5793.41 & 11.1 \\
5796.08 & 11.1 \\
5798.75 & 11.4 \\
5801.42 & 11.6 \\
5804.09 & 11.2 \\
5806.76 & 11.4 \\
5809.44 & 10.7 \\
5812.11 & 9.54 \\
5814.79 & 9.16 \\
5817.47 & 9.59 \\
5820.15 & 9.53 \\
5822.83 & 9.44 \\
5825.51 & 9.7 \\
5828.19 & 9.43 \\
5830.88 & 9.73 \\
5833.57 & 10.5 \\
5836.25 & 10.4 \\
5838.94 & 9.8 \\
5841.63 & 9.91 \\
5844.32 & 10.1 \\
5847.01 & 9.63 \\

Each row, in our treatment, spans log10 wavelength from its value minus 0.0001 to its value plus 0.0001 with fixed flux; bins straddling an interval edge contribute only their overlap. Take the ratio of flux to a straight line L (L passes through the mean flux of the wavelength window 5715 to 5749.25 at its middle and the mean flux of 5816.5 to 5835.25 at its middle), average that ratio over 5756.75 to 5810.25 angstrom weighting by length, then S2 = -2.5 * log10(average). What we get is -0.07 mag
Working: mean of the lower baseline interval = 9.41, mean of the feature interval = 10.2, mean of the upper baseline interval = 9.72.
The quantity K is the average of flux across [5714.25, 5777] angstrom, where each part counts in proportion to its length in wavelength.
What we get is 9.55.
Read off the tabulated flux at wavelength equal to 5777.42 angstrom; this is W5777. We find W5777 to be 9.65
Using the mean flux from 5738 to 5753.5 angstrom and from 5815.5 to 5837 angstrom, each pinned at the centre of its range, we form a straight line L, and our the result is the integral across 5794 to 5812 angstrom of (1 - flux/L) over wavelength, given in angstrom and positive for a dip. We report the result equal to -2.5 angstrom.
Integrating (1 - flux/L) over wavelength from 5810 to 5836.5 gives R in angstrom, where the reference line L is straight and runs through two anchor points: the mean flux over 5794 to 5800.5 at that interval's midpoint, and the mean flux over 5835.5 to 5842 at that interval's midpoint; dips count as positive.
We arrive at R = 1.94 angstrom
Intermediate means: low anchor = 11.3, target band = 9.7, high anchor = 10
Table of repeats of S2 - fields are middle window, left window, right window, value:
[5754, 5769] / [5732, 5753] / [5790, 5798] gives 0.06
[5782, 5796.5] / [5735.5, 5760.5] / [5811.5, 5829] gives -0.09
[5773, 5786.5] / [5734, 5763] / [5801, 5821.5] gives 0.04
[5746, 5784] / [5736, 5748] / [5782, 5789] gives 0.02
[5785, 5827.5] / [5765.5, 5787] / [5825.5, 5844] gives -0.07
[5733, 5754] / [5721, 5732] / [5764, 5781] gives -0.03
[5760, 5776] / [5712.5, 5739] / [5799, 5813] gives 0.09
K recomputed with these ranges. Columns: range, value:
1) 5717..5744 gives 9.43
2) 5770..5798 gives 10.1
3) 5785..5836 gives 10.3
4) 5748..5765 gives 9.94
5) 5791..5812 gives 11.1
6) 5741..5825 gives 10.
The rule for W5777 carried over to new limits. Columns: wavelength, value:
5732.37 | 10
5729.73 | 9.28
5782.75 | 9.76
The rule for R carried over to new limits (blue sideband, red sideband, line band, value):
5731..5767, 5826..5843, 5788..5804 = -1.9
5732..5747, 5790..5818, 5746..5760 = -0.7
